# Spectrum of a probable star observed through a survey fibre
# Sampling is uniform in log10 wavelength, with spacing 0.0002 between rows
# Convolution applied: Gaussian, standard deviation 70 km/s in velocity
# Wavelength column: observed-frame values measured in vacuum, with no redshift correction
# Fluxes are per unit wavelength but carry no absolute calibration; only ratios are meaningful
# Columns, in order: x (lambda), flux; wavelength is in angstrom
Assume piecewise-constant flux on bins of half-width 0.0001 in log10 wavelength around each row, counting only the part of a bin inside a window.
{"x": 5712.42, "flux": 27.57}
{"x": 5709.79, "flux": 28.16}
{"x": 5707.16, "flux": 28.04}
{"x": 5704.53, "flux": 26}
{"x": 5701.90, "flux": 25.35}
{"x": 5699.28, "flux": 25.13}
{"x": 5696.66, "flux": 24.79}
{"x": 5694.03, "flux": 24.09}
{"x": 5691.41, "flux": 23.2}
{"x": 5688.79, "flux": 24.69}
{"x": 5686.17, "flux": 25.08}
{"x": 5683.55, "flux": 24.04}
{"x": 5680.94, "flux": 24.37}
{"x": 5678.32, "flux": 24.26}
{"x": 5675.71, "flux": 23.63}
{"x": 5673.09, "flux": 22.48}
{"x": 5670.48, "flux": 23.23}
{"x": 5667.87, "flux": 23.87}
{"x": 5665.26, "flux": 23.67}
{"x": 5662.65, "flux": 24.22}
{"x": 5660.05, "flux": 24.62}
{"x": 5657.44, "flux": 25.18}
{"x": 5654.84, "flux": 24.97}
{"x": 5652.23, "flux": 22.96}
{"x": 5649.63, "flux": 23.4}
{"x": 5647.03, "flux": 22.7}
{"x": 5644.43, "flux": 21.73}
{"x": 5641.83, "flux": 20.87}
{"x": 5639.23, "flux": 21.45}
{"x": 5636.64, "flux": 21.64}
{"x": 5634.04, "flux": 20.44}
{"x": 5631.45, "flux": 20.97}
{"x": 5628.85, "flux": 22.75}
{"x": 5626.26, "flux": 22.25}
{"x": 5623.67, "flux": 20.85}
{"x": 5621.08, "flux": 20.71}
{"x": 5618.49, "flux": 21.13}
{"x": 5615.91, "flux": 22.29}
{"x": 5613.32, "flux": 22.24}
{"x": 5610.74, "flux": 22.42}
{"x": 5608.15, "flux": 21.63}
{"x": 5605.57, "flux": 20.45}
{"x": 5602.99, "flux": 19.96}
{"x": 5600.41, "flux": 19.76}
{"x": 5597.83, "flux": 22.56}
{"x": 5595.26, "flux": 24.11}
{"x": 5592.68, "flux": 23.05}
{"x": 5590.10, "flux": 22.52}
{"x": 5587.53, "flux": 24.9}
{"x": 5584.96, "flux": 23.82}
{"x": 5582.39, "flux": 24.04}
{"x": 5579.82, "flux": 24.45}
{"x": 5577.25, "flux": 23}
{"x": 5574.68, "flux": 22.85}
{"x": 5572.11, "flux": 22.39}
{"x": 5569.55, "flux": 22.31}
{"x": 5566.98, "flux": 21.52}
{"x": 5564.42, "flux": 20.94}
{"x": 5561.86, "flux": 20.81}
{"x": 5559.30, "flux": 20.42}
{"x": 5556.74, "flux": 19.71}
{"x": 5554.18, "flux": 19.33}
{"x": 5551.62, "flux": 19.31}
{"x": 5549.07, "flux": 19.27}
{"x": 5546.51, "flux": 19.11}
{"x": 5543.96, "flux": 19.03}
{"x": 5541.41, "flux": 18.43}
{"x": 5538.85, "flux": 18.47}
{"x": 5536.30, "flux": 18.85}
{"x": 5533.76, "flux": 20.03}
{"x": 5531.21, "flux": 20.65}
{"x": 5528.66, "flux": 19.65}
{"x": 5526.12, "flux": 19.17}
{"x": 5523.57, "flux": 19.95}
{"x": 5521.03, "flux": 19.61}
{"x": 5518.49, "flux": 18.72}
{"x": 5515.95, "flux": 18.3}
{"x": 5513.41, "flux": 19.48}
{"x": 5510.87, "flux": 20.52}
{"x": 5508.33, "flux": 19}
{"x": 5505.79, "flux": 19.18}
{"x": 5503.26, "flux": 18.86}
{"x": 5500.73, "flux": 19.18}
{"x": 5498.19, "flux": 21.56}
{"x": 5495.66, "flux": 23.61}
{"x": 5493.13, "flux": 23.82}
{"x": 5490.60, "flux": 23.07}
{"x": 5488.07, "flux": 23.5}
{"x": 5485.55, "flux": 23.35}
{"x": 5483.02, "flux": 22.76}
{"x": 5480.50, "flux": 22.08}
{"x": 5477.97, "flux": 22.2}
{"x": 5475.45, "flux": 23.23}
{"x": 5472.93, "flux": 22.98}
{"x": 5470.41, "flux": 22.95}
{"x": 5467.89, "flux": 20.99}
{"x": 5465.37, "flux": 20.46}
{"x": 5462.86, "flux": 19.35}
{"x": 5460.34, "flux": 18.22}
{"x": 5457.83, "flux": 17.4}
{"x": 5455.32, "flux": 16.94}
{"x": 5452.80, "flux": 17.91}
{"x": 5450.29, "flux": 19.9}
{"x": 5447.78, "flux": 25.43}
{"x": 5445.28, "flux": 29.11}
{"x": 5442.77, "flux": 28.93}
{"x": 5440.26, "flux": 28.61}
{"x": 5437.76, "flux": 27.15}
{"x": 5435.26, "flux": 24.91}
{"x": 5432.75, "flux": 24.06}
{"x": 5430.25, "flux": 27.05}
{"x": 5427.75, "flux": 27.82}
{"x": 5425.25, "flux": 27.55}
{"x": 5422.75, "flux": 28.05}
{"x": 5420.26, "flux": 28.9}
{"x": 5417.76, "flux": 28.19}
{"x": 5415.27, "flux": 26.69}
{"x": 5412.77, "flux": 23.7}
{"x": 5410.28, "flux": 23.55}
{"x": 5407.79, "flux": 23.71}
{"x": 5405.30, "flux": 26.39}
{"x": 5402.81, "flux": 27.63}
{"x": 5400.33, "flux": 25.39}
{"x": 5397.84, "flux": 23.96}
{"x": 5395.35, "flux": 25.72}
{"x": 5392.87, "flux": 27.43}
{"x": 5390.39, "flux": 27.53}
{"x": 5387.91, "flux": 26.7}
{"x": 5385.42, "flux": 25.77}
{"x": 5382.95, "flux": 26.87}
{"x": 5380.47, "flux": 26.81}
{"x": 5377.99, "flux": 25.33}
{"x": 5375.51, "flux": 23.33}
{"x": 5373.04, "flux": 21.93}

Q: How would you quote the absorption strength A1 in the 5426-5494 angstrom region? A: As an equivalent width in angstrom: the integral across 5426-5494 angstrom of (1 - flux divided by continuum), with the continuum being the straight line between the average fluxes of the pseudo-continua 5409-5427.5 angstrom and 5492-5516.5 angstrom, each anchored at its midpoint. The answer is 1.4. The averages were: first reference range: 26.7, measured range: 23.1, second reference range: 20.4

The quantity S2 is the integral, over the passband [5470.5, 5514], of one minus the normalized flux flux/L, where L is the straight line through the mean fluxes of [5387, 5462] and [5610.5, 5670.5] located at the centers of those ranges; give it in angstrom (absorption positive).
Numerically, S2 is 4.6 angstrom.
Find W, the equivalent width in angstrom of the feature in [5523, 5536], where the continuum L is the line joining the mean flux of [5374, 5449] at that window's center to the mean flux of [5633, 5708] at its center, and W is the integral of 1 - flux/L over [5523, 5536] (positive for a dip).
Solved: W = 2.8 angstrom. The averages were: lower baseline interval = 26.4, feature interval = 19.8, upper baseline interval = 23.8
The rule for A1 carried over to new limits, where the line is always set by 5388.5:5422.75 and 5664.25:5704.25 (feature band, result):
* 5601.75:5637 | 4.62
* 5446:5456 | 1.99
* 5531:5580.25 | 9.04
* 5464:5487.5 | 3.02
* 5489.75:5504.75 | 2.29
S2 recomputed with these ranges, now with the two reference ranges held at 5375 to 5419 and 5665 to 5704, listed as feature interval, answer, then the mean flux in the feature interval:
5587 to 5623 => 4.0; 21.9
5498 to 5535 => 8.3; 19.5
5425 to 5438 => -0.3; 26.3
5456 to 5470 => 3.3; 19.4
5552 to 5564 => 2.3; 20.1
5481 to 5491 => 0.9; 23.1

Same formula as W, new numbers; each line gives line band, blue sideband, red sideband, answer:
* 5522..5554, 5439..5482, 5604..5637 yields 3.7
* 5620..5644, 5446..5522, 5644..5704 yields 2.1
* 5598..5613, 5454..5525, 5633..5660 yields 0.7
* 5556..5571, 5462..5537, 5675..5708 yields 0.8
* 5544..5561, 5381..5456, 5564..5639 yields 2.6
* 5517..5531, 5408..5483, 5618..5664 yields 2.3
